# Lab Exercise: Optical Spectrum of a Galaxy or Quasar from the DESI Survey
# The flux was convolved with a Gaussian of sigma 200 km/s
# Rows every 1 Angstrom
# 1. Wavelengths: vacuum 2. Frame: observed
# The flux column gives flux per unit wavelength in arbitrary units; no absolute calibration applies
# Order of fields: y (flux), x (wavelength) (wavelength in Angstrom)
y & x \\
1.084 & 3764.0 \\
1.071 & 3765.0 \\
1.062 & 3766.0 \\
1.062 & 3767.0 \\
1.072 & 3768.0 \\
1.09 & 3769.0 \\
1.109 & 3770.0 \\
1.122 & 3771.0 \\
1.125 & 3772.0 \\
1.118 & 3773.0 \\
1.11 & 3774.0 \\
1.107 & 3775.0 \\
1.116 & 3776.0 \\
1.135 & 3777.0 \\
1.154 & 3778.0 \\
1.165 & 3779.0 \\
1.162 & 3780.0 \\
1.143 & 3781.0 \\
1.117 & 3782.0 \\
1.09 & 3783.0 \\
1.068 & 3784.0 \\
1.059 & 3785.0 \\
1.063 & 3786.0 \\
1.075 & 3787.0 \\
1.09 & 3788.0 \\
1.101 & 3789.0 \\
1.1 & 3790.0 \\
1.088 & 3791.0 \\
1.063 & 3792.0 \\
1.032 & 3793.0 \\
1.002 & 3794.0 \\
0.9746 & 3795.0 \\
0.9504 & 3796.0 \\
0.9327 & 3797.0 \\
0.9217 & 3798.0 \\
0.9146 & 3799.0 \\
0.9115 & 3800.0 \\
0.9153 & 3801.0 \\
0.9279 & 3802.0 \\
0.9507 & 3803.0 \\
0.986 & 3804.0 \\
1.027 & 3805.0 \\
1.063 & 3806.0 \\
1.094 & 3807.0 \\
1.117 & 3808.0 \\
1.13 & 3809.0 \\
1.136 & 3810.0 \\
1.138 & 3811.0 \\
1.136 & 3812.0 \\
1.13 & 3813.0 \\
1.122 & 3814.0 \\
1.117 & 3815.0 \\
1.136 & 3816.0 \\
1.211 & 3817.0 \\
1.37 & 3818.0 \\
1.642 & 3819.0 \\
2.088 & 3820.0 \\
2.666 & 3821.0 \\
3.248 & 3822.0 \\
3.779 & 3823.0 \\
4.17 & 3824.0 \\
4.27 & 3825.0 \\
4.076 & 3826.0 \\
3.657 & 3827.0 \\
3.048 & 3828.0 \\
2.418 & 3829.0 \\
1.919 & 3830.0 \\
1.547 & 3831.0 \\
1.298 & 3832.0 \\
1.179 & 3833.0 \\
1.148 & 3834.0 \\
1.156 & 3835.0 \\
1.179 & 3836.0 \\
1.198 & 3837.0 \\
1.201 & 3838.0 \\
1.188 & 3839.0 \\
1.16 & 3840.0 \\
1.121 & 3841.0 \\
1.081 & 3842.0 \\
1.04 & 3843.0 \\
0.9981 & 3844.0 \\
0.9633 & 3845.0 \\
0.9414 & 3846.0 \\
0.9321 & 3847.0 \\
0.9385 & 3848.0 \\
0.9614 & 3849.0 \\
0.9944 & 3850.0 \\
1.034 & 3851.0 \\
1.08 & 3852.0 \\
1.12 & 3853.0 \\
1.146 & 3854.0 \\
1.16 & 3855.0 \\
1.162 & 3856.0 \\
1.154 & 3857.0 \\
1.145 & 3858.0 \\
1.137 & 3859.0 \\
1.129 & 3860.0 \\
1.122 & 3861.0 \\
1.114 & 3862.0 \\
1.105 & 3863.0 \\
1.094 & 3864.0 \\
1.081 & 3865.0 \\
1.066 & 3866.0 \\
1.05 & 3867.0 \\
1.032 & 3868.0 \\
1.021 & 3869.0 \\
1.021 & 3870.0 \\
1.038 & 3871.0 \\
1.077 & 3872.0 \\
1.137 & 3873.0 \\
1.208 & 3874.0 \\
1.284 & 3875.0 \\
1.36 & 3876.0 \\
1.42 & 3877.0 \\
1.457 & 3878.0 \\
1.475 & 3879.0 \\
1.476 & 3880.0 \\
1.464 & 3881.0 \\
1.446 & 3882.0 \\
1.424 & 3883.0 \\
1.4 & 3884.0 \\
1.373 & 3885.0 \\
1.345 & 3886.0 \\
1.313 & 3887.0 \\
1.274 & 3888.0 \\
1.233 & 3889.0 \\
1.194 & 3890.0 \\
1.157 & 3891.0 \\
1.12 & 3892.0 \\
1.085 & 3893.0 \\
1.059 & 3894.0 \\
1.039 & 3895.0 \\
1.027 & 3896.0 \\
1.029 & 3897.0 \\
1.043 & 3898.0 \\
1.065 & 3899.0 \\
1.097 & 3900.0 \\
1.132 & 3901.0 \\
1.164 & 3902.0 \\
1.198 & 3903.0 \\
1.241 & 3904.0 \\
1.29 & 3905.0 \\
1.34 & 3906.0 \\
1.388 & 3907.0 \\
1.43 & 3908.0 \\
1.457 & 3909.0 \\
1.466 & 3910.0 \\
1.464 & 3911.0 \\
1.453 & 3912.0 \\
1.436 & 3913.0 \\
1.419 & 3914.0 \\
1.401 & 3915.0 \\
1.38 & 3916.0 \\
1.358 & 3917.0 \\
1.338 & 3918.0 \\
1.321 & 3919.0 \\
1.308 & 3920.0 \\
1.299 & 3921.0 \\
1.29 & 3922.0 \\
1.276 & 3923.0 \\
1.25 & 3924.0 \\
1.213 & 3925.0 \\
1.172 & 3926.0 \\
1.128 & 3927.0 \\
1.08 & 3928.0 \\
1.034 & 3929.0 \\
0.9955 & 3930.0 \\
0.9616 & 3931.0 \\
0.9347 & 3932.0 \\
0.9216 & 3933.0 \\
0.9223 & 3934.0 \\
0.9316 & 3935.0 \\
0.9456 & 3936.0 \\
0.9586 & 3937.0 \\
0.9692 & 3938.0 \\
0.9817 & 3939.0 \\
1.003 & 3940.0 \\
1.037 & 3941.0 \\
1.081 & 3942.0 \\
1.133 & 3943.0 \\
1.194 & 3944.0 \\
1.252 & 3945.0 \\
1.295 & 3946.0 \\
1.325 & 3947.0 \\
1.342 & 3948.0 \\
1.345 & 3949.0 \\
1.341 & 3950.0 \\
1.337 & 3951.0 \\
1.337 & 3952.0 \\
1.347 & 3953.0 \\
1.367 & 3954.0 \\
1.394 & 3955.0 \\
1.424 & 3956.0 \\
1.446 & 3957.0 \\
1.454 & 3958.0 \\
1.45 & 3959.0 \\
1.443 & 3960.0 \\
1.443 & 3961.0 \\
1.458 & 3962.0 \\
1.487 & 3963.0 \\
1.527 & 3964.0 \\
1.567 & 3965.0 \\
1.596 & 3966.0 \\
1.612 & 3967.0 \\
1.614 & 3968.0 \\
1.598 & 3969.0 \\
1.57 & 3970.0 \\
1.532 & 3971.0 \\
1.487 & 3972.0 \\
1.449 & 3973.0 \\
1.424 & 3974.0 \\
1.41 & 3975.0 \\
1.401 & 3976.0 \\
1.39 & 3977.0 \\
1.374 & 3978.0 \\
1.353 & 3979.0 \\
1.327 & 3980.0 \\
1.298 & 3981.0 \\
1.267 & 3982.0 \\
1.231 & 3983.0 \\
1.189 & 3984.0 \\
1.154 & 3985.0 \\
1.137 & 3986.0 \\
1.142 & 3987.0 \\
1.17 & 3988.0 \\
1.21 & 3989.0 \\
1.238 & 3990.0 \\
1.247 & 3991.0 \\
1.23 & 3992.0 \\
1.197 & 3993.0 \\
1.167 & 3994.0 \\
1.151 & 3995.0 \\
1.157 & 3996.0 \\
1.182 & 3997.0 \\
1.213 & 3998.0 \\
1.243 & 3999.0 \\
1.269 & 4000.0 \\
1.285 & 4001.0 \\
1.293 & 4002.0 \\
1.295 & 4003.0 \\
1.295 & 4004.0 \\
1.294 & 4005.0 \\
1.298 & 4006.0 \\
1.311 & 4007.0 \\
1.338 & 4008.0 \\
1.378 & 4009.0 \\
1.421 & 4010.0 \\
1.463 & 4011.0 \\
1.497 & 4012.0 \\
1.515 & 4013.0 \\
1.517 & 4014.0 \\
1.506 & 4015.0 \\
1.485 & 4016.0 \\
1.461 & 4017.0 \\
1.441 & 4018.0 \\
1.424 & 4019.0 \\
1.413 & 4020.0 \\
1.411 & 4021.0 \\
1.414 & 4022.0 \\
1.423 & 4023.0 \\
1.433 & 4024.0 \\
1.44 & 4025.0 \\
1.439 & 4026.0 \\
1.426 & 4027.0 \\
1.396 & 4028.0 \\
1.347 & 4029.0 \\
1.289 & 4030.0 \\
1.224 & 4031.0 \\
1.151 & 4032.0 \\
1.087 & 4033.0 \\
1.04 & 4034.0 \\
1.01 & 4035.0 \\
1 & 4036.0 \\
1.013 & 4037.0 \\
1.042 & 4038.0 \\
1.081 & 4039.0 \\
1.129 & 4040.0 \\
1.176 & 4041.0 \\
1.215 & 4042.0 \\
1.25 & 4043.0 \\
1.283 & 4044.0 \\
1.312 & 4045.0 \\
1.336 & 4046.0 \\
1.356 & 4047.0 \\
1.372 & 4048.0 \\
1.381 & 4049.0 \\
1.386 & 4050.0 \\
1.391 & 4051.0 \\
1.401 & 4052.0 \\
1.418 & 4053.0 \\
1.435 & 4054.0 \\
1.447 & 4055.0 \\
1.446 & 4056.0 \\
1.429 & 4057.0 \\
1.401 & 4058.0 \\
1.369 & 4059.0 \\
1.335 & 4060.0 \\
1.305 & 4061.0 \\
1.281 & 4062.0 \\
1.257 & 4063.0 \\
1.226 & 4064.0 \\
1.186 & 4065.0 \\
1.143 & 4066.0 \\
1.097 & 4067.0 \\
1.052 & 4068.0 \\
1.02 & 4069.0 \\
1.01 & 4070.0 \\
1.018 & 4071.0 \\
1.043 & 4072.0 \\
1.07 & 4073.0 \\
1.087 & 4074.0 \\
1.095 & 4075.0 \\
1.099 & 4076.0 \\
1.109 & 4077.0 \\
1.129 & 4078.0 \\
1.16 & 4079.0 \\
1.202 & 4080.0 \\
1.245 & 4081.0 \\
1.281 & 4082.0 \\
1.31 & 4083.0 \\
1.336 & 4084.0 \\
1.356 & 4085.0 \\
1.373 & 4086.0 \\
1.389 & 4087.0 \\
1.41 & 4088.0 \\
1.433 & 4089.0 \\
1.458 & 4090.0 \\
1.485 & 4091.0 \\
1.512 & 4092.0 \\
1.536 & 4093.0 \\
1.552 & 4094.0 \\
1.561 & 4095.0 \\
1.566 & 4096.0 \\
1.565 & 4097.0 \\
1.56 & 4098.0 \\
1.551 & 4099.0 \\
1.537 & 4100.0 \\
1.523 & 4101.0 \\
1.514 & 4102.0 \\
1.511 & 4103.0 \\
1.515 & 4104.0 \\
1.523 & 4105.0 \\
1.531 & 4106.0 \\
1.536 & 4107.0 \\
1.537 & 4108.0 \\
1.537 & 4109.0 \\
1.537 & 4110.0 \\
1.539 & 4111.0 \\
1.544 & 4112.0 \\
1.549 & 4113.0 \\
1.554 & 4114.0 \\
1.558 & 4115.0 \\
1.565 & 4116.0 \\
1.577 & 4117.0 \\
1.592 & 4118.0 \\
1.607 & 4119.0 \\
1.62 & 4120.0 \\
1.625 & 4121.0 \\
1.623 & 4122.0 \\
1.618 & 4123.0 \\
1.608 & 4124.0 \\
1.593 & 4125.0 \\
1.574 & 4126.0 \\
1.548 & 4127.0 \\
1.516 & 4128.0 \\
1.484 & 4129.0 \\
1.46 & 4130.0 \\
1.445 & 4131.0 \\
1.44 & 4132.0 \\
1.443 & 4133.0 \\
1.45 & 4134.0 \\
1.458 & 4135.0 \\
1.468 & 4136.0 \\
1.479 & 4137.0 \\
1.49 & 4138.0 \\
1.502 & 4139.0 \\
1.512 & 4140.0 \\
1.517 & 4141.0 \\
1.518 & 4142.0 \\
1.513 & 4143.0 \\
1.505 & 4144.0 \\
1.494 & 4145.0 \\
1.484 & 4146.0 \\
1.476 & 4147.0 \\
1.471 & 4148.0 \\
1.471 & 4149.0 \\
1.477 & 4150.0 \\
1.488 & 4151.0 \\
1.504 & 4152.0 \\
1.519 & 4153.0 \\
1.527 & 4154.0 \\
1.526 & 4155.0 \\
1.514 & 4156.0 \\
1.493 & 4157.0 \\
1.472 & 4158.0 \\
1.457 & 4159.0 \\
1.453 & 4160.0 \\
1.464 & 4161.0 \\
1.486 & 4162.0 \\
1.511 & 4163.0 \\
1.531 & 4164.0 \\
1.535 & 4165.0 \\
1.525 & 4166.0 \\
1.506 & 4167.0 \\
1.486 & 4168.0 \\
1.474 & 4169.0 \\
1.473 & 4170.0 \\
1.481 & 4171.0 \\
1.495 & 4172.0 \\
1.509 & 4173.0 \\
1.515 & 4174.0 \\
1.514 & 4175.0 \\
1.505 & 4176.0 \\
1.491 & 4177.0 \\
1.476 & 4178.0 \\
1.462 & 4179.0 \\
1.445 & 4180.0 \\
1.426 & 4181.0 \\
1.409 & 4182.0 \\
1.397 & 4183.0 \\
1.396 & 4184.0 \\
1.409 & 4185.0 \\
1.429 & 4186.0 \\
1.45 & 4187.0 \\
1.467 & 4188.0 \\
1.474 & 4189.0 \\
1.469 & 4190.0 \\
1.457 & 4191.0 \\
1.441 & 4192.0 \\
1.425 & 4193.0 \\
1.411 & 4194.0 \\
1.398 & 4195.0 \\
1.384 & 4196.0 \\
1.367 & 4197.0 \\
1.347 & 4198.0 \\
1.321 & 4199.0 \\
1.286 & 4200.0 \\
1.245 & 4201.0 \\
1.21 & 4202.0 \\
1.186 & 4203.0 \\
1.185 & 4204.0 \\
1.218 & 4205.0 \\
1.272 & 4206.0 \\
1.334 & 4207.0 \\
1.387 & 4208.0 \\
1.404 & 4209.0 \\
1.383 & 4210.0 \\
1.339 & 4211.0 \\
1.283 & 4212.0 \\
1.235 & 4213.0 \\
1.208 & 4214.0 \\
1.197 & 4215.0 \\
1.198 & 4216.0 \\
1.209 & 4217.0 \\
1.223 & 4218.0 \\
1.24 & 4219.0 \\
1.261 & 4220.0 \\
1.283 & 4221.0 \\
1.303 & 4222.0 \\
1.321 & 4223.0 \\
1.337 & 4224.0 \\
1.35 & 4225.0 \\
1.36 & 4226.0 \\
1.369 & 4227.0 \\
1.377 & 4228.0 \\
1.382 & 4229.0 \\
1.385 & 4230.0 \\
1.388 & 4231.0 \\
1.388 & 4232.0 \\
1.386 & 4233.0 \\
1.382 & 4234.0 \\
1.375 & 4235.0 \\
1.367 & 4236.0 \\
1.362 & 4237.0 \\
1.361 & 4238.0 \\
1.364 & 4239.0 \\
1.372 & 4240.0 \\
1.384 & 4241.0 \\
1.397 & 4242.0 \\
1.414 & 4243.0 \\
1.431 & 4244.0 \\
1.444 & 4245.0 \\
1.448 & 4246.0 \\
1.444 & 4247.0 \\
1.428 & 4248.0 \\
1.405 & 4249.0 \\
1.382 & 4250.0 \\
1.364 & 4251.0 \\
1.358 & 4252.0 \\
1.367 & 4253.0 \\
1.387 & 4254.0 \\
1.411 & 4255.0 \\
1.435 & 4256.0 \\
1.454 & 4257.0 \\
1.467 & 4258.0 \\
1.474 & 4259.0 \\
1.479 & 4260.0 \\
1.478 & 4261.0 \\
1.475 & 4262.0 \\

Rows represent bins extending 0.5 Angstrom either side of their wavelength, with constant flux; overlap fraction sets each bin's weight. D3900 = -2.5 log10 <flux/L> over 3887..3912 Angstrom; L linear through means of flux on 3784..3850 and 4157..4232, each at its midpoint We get 0.18 mag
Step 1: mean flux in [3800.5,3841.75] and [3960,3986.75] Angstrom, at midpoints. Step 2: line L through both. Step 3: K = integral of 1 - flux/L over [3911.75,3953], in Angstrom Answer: 8.5 Angstrom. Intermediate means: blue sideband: 1.71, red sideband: 1.42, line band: 1.19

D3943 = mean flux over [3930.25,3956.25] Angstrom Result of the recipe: 1.15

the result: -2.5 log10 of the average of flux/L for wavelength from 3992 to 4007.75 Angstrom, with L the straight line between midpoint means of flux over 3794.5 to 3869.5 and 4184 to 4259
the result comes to 0.12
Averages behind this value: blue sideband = 1.41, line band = 1.24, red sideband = 1.36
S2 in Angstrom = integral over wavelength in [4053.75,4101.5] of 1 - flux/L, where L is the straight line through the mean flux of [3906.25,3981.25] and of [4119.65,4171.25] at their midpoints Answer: 4.3 Angstrom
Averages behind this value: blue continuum 1.31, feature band 1.31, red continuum 1.51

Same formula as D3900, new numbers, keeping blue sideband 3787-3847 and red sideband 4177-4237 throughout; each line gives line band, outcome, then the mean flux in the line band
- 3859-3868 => 0.32 mag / 1.09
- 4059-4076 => 0.22 mag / 1.14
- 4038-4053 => 0.10 mag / 1.29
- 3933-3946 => 0.36 mag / 1.04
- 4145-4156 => -0.10 mag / 1.5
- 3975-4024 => 0.08 mag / 1.32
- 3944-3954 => 0.09 mag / 1.32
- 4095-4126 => -0.13 mag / 1.56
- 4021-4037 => 0.11 mag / 1.27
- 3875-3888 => 0.05 mag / 1.4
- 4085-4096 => -0.06 mag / 1.47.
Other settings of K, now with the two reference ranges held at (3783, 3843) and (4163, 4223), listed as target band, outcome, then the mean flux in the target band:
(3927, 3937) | 3.3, 0.977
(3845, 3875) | 8.1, 1.08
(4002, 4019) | 0.4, 1.4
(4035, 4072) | 4.6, 1.24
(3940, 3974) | 1.2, 1.4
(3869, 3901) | 5.3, 1.23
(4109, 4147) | -3.5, 1.53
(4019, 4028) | 0.0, 1.42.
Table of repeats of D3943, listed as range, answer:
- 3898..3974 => 1.29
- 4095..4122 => 1.55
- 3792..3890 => 1.38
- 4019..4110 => 1.32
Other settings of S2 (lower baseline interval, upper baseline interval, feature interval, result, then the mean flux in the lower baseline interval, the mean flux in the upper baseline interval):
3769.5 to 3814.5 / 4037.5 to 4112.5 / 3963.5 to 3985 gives -3.3 Angstrom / 1.07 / 1.34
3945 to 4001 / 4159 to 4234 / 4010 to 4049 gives 1.3 Angstrom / 1.35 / 1.38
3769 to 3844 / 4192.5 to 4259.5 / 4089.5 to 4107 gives -2.1 Angstrom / 1.42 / 1.35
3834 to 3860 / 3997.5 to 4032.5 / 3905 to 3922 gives -2.6 Angstrom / 1.09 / 1.37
